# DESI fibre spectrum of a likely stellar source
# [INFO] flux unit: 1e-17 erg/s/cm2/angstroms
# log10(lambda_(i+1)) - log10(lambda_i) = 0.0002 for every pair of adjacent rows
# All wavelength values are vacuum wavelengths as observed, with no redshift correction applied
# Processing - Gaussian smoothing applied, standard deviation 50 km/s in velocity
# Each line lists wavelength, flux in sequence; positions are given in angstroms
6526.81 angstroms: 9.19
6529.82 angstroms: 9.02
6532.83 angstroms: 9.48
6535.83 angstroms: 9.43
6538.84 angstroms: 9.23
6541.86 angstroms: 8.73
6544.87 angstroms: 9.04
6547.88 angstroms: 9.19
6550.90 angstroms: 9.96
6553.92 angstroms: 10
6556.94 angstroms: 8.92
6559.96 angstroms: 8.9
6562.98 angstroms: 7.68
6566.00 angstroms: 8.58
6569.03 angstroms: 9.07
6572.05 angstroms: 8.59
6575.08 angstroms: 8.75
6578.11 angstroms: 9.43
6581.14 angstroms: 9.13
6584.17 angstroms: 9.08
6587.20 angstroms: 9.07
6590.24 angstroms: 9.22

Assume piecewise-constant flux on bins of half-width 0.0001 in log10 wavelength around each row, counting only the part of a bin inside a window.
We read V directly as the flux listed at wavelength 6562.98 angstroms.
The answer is 7.68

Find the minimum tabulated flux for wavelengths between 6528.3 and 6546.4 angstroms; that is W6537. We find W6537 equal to 8.73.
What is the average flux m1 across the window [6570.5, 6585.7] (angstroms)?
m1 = 9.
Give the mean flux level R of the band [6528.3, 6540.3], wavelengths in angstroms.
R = 9.29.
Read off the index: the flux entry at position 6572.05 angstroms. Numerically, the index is 8.59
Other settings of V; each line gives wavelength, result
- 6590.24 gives 9.22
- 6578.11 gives 9.43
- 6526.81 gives 9.19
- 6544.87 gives 9.04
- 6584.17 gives 9.08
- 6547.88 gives 9.19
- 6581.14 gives 9.13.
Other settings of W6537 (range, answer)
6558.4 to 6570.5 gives 7.68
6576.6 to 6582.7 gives 9.13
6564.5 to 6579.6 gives 8.58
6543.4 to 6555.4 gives 9.04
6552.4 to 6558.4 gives 8.92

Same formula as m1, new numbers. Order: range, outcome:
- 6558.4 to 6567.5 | 8.39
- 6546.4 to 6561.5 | 9.39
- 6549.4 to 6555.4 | 9.98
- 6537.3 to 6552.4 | 9.23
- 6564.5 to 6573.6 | 8.74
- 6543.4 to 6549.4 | 9.12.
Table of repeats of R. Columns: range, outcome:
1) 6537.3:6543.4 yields 8.98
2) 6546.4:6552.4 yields 9.57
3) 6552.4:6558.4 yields 9.46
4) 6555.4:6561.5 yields 8.91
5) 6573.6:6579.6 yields 9.09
